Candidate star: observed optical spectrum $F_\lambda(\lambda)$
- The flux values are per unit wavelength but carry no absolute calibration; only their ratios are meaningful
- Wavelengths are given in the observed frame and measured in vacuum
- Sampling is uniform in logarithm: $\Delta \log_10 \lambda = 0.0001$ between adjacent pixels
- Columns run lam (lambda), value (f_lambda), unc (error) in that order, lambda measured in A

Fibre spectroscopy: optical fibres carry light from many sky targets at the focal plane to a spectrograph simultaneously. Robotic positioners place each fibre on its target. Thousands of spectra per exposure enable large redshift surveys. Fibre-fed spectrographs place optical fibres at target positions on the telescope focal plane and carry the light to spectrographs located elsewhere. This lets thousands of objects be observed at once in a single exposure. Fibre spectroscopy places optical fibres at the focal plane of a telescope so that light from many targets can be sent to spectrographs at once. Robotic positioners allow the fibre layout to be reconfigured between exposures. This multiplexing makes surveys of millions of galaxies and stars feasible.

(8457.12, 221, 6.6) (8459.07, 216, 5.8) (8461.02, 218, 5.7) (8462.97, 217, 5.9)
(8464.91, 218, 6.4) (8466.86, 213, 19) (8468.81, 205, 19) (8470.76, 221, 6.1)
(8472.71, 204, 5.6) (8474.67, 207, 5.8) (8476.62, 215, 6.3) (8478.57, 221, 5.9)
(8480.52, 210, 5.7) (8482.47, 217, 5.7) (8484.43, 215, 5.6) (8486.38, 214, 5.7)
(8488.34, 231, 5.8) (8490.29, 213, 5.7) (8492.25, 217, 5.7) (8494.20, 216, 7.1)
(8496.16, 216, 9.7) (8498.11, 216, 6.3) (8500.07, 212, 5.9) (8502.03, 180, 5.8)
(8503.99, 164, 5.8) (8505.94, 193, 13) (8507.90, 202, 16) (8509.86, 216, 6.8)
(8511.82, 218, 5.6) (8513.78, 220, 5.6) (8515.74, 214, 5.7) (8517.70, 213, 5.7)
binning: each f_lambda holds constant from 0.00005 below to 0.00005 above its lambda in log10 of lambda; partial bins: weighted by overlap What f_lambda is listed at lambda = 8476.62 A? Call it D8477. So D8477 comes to 215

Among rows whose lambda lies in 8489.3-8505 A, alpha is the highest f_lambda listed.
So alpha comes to 217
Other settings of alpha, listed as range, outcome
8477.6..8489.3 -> 231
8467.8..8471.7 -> 221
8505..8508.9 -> 202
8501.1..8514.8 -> 220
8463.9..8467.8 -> 218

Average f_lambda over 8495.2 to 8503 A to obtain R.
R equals 206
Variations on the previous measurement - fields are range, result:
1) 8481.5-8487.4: 215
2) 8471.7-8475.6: 205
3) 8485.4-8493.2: 219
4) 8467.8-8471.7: 213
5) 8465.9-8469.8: 209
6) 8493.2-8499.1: 216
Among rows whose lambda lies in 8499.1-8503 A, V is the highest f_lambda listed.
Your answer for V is 212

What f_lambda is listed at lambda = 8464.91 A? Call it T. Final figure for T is 218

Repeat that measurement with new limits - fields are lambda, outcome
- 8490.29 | 213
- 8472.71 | 204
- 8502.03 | 180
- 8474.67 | 207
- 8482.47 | 217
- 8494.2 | 216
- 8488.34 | 231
